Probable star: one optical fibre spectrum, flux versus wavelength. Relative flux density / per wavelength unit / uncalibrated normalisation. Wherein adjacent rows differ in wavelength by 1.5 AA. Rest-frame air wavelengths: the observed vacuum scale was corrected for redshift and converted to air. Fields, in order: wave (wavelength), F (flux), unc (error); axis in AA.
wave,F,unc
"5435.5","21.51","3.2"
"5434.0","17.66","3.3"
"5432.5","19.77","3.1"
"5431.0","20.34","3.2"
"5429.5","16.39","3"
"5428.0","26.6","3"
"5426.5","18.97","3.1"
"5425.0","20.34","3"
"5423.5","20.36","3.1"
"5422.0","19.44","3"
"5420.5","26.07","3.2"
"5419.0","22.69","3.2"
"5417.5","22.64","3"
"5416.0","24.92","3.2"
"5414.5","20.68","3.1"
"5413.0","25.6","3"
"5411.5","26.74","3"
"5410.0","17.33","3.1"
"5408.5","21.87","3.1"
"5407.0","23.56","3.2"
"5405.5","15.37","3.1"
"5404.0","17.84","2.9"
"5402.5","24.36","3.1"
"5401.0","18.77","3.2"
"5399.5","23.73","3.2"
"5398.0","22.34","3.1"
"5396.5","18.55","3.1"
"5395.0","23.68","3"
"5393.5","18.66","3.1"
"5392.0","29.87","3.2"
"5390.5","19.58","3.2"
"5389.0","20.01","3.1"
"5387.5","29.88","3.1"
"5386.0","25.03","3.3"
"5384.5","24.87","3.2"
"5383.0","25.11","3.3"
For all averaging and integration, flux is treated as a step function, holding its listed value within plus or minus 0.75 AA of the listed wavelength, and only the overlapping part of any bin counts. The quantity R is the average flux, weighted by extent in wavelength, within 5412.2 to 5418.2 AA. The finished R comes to 23.5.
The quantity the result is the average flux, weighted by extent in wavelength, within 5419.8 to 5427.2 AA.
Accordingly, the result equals 21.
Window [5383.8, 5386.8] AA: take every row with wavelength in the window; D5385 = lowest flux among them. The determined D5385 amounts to 24.87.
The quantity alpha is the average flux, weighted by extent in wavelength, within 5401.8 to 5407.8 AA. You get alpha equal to 20.3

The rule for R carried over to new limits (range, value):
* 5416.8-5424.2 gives 22.3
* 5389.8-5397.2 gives 22.1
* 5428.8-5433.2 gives 18.9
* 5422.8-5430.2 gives 20.6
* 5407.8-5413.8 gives 22.9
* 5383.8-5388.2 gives 26.6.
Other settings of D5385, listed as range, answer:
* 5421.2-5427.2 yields 18.97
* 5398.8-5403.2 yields 18.77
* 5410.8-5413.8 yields 25.6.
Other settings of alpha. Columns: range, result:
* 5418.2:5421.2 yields 24.3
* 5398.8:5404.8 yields 21.1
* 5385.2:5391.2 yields 23.7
